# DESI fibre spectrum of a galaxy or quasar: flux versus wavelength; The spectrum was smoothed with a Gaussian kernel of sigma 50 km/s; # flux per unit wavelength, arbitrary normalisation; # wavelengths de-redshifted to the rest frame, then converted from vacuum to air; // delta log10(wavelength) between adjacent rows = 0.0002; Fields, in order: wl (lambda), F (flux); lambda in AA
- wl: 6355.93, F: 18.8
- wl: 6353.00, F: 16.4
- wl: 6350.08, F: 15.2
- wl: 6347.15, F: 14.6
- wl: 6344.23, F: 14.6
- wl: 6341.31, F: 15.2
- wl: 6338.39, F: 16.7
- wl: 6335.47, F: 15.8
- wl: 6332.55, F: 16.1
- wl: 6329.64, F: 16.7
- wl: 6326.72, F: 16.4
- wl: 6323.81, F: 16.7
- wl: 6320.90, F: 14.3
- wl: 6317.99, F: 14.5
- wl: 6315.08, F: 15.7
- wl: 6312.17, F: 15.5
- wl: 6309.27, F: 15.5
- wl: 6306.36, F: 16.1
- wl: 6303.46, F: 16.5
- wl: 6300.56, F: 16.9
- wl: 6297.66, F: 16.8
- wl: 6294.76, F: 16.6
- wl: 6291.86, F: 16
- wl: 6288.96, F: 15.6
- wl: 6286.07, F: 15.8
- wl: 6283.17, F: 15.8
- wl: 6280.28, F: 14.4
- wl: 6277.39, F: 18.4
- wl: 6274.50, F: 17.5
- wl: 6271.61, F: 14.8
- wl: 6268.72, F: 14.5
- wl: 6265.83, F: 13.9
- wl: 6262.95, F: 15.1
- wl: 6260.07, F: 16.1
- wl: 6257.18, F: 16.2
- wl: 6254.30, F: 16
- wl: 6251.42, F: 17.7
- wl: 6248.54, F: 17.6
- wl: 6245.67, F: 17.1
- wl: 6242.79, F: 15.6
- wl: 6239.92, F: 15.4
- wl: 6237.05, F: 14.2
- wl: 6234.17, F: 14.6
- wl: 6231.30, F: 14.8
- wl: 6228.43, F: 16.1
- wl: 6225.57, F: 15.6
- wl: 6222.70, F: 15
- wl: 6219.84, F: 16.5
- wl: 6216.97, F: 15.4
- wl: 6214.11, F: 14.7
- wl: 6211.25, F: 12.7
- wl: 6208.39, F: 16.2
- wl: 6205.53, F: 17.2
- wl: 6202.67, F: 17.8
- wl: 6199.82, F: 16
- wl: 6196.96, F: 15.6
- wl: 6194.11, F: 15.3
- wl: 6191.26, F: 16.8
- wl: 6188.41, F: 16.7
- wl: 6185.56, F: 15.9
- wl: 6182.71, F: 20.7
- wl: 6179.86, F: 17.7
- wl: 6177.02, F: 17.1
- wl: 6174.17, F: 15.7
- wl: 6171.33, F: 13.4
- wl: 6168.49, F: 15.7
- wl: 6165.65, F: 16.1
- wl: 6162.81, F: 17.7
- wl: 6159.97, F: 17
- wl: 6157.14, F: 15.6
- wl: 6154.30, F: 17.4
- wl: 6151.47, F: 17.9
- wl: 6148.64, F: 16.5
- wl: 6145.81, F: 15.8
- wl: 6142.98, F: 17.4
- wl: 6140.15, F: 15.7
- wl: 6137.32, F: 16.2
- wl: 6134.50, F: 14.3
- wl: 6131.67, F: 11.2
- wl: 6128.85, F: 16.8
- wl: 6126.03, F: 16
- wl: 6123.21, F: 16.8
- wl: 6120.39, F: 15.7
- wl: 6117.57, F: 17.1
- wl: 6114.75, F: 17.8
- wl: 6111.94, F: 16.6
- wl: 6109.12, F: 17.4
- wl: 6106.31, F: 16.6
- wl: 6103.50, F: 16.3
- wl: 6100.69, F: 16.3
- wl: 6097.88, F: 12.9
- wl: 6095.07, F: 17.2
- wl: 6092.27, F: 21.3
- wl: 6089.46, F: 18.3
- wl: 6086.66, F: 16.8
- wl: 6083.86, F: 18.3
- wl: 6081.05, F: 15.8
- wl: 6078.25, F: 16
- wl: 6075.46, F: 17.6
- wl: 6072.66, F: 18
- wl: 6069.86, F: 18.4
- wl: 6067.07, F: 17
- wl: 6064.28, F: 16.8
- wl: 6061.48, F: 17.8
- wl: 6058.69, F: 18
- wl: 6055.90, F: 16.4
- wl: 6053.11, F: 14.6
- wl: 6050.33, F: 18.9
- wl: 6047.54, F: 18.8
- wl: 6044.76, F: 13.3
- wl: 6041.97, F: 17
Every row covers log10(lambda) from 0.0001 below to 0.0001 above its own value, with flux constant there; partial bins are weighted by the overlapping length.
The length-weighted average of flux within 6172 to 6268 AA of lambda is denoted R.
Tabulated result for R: 16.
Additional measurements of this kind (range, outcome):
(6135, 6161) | 16.5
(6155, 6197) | 16.5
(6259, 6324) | 15.8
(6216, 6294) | 15.8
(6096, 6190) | 16.3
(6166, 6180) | 15.8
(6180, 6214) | 16.4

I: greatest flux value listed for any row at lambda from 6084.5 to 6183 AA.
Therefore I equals 21.3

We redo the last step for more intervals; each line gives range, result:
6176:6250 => 20.7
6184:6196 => 16.8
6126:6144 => 17.4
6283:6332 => 16.9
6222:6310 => 18.4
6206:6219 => 16.2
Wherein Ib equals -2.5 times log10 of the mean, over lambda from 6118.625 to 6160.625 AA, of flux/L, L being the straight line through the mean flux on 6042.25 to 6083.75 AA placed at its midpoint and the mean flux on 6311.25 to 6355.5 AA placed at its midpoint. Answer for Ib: 0.04 mag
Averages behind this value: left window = 17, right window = 15.7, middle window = 16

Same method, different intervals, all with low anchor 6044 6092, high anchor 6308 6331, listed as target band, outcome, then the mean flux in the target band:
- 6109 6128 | 0.01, 16.7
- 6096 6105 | 0.12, 15.3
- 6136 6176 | 0.03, 16.3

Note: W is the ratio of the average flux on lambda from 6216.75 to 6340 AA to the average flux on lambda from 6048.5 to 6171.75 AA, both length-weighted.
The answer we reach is 0.95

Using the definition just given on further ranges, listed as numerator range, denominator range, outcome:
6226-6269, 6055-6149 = 0.94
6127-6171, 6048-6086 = 0.93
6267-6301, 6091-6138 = 0.99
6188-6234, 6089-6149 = 0.96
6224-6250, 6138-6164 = 0.94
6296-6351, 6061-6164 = 0.95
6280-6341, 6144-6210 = 0.96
